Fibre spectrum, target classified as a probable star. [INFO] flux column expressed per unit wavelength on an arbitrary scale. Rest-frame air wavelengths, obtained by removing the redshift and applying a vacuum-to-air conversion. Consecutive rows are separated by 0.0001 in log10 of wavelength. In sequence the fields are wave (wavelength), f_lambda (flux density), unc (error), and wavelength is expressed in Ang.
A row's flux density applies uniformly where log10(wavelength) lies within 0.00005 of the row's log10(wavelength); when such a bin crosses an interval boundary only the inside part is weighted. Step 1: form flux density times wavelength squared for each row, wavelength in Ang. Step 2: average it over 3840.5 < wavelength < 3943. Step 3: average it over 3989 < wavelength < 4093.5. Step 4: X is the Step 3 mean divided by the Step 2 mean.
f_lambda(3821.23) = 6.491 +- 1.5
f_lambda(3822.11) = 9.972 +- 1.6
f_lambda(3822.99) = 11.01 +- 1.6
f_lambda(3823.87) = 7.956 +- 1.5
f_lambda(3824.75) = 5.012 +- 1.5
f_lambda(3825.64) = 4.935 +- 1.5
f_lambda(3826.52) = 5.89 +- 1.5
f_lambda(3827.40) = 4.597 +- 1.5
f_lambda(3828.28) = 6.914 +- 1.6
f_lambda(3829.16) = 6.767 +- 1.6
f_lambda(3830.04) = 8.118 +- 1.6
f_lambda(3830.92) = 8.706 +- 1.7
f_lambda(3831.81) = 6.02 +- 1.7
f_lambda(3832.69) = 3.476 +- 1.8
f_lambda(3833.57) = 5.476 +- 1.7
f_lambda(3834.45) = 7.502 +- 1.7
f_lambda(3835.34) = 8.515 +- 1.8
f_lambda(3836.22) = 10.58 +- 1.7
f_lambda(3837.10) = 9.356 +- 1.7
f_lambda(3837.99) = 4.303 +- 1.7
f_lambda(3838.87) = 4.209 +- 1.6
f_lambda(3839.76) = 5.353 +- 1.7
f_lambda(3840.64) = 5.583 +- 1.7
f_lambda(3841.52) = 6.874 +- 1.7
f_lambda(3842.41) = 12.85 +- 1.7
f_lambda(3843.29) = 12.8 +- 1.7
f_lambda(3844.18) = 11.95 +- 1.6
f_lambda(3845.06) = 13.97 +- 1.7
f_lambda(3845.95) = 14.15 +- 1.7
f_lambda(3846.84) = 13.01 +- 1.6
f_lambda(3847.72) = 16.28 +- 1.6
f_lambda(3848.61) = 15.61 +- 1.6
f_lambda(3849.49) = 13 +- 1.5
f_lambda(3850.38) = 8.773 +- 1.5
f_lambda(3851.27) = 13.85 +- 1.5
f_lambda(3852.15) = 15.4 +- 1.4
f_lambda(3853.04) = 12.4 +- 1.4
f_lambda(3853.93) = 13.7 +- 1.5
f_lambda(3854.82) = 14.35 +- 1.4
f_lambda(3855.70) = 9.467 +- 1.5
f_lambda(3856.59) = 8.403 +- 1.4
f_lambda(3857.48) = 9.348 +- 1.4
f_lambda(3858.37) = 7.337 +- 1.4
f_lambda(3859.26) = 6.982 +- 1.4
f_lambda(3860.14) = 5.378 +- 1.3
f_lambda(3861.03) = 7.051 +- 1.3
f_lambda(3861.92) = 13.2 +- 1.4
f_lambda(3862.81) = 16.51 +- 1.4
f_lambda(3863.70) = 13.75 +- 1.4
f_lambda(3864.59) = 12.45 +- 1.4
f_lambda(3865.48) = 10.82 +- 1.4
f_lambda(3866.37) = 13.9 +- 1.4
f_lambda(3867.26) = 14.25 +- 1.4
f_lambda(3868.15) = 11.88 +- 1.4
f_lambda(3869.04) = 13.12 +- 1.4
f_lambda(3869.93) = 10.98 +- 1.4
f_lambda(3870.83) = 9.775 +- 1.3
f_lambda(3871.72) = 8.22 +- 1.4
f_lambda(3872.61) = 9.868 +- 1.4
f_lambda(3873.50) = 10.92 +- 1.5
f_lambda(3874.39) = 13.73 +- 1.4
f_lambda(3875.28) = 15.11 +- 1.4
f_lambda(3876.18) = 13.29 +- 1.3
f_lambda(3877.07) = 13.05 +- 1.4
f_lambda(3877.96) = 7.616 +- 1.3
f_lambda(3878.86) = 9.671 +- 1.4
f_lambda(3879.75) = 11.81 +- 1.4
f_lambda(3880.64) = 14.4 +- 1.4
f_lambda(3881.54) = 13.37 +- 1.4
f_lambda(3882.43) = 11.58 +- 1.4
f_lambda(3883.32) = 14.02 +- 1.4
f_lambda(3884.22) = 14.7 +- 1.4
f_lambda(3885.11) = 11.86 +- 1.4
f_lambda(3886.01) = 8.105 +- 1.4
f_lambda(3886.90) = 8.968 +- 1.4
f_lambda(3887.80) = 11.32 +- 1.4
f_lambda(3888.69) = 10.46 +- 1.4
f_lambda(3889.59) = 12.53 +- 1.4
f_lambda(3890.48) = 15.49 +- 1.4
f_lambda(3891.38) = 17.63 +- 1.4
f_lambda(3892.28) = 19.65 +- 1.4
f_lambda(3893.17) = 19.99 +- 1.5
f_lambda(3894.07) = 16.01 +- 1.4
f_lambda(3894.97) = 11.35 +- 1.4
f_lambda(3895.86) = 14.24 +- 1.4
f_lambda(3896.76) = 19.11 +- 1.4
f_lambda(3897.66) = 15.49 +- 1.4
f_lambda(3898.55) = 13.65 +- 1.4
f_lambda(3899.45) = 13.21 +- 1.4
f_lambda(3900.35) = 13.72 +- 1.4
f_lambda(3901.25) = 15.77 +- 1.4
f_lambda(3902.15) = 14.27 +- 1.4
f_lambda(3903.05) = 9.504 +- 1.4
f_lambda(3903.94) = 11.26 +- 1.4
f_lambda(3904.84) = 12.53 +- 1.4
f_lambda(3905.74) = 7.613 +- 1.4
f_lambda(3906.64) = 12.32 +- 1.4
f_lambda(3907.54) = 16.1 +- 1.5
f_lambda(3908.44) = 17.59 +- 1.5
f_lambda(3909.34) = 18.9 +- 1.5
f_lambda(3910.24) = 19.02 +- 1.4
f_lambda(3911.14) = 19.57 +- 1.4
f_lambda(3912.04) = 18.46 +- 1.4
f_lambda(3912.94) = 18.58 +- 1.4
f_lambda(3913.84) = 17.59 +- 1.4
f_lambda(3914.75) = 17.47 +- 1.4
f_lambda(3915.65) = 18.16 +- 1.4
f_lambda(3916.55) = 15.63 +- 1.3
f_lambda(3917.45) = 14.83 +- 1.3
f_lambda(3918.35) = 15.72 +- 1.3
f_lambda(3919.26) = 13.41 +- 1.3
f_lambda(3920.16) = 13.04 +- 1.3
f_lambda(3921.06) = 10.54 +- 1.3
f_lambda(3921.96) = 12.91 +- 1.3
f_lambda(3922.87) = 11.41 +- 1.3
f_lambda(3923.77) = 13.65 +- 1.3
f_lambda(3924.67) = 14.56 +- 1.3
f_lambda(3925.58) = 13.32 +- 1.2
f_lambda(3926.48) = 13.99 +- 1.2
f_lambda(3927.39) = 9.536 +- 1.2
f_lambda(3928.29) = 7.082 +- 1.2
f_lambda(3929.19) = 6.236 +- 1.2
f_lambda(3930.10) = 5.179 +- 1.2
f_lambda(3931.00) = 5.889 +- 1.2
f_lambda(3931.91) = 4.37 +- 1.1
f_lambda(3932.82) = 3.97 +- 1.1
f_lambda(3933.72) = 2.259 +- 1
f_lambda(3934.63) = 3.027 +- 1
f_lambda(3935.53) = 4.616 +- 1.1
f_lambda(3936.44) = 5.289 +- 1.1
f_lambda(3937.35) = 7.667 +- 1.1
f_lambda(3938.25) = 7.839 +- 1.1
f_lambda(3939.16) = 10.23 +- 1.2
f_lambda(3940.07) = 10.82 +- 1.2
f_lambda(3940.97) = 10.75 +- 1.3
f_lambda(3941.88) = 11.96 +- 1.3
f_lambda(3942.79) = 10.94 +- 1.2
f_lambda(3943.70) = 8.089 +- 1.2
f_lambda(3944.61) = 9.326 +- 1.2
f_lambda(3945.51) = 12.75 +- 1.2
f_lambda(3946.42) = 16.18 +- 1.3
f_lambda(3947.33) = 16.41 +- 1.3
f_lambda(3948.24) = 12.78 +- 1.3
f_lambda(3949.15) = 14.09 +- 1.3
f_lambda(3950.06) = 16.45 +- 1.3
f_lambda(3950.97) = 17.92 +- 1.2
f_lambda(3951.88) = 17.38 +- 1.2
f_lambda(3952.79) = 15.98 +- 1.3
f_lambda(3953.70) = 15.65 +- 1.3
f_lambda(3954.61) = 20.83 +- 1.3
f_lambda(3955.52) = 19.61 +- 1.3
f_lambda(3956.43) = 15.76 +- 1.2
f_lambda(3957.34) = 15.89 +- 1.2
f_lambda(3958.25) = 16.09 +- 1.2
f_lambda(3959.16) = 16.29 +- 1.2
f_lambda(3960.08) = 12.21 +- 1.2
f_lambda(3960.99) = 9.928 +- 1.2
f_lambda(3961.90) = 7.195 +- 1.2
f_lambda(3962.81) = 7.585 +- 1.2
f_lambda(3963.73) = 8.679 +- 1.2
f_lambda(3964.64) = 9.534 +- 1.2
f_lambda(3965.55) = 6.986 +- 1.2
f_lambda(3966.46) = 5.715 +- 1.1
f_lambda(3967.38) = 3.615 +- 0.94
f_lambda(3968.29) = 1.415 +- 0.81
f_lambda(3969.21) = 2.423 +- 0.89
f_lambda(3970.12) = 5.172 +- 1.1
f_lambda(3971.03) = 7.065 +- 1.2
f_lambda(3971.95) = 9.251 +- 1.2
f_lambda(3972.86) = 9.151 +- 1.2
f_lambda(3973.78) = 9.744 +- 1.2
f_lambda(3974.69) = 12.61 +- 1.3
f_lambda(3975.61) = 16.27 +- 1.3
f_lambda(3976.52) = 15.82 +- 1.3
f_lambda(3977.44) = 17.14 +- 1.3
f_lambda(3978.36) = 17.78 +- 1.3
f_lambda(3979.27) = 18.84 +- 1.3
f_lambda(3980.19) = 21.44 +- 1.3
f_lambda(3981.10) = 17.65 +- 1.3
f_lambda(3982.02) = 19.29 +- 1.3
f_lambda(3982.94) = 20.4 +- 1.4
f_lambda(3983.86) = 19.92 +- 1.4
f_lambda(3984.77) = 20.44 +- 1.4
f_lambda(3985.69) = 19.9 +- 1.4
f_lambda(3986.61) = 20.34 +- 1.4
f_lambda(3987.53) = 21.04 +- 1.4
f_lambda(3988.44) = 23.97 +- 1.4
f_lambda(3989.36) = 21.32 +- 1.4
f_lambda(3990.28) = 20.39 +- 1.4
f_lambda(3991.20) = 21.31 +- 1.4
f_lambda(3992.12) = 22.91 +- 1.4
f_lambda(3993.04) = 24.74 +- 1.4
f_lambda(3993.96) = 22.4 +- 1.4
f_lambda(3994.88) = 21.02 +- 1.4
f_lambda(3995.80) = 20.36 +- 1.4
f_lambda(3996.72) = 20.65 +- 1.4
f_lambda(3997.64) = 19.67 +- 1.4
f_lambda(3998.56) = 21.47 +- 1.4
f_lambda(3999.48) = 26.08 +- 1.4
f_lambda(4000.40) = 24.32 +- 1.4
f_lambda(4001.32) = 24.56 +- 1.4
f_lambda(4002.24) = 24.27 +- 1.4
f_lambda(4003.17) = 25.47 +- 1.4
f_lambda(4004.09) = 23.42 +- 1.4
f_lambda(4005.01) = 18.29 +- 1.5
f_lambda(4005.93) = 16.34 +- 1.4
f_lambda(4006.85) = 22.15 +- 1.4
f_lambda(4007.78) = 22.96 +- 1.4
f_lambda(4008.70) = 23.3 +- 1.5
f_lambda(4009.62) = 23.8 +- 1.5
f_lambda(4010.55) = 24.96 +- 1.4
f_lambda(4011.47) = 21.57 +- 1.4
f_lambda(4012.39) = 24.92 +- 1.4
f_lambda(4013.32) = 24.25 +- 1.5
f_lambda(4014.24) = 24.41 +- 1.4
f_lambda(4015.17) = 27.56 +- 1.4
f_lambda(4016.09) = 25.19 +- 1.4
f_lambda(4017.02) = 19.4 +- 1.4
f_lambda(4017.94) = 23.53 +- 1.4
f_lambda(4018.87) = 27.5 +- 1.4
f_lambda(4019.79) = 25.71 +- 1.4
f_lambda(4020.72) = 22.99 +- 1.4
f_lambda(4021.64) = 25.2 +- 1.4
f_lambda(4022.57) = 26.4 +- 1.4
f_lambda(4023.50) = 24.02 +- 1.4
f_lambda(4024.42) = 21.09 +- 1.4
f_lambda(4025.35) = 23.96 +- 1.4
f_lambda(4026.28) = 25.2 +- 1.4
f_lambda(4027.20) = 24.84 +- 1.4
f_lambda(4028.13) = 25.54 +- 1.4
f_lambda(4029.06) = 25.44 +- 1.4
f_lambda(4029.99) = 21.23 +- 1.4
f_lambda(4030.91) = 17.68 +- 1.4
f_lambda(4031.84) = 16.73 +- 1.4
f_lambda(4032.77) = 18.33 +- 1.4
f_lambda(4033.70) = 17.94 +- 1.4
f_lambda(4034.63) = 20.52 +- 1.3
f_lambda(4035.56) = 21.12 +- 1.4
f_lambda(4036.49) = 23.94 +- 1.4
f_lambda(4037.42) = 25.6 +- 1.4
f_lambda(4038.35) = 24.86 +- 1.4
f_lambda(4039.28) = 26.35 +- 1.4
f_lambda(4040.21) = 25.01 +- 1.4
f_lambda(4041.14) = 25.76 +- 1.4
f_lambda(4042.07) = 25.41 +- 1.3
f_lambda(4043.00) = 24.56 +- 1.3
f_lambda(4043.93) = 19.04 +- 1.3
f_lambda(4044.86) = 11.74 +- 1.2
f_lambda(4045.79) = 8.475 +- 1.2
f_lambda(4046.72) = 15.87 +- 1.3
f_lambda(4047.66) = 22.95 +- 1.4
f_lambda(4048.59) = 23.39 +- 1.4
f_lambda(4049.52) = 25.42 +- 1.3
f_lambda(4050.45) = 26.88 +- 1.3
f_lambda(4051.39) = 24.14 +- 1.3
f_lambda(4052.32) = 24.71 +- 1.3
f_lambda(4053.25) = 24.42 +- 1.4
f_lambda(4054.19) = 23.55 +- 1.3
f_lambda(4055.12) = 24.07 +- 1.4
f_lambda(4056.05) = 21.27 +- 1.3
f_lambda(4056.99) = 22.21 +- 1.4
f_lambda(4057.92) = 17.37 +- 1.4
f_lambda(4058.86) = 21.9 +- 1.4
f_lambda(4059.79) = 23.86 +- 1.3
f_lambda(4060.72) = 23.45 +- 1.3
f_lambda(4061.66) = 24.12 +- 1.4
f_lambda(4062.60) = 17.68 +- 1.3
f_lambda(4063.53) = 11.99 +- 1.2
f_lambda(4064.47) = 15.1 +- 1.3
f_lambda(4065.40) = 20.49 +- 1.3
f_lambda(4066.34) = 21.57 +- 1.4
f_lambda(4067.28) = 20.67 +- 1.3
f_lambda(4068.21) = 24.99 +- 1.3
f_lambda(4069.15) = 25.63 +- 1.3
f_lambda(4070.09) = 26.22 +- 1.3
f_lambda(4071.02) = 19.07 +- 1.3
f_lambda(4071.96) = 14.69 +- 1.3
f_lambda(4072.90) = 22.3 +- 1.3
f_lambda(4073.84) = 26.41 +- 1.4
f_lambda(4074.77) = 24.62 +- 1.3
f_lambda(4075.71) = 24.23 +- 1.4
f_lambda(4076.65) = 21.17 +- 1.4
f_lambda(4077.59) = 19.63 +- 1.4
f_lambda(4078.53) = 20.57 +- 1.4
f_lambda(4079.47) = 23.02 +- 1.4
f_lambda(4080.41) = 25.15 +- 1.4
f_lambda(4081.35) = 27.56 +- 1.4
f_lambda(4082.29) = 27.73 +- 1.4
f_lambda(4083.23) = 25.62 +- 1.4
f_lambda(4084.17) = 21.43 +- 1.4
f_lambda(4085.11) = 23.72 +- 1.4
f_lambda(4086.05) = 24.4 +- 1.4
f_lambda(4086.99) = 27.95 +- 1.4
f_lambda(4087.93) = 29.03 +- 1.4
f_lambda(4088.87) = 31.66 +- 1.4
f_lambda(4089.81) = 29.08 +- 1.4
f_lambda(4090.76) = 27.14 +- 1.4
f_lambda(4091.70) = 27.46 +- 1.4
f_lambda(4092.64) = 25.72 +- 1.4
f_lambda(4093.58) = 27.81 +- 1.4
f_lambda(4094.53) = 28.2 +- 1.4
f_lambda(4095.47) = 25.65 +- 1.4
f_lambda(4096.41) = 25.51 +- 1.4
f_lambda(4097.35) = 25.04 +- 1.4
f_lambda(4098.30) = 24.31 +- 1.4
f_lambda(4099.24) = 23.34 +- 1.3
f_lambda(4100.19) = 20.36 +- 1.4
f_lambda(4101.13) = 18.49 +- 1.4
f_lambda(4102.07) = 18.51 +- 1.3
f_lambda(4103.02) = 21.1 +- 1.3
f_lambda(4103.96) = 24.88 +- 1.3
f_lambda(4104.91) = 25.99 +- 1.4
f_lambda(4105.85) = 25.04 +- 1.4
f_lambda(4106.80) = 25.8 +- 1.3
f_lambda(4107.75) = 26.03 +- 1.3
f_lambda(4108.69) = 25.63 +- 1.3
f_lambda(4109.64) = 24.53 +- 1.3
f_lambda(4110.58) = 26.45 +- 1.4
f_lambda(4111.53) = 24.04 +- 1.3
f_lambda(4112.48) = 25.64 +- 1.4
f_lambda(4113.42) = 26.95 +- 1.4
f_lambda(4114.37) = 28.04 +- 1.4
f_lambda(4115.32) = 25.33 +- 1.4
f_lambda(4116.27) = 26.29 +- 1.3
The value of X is 2.03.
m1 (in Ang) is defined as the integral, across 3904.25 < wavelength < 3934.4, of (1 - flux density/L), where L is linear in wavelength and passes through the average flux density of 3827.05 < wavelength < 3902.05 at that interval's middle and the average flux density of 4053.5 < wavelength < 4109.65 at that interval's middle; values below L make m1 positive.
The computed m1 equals 3.50 Ang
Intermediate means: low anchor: 11.4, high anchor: 23.5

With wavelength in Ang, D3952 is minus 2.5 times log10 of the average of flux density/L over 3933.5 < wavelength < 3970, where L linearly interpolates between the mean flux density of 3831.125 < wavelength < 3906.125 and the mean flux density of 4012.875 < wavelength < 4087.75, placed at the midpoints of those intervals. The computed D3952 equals 0.455 mag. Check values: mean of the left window 11.7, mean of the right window 22.6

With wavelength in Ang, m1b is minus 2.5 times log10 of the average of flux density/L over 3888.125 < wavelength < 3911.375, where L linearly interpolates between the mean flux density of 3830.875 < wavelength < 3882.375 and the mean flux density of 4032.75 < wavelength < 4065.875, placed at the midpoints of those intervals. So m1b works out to -0.13 mag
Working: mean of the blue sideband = 10.8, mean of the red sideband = 21.5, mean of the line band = 14.8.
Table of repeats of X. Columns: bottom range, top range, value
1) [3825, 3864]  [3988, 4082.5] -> 2.58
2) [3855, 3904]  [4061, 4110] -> 2.12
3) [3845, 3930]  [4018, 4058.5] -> 1.86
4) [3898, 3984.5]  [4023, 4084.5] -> 1.87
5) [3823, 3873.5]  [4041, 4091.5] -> 2.57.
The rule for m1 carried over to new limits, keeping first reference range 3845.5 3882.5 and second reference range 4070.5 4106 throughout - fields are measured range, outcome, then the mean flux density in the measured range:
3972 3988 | 0.89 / 17.3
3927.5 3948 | 9.91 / 8.3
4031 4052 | 0.21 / 21.5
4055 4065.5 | 1.19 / 20.2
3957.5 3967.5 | 4.31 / 9.82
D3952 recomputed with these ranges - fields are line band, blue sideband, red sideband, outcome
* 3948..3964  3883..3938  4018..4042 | 0.15 mag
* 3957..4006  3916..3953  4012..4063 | 0.02 mag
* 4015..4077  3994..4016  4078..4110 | 0.08 mag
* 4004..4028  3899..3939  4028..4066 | -0.23 mag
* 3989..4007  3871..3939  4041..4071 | -0.22 mag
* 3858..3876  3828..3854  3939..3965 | -0.06 mag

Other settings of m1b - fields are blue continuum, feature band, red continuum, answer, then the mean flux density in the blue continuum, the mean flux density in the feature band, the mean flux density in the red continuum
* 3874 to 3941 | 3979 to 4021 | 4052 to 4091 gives -0.20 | 12.5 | 22.3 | 23.1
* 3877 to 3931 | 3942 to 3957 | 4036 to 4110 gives 0.09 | 13.6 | 15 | 23.3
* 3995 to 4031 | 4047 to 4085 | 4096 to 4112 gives 0.05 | 23.4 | 22.5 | 23.8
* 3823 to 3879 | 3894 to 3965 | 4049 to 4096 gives 0.16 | 10.1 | 12.7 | 23.7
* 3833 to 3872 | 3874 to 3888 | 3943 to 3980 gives -0.08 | 10.7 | 12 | 12.3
